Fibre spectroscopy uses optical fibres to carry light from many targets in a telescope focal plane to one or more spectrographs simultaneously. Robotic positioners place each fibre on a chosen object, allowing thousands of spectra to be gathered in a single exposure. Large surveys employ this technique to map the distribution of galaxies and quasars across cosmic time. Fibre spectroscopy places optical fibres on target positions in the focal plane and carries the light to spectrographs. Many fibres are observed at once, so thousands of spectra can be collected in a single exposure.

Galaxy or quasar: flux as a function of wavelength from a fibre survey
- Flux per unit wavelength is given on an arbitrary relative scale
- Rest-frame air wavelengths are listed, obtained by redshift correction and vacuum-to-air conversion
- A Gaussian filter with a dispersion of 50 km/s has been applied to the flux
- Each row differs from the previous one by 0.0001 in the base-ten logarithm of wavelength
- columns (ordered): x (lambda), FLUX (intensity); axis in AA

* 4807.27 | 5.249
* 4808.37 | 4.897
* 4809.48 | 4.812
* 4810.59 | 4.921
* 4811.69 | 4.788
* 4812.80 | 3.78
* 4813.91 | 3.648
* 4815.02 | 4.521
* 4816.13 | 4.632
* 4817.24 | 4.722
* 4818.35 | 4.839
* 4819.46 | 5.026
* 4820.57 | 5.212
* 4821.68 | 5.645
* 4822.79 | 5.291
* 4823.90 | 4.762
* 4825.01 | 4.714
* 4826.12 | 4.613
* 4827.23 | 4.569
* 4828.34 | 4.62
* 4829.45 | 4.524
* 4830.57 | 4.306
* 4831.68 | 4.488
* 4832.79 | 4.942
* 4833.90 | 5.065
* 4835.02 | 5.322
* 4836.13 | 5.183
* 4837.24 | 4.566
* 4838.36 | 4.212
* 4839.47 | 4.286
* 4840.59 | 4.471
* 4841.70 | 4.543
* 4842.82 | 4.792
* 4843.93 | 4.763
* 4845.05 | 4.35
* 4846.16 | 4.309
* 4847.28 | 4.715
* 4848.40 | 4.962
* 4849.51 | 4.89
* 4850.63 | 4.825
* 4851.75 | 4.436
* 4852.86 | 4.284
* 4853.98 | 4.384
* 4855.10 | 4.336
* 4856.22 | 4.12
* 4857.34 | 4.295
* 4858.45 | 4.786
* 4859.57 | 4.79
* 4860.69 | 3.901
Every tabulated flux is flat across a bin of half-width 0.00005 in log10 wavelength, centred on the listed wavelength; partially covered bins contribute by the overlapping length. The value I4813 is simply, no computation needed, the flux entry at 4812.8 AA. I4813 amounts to 3.78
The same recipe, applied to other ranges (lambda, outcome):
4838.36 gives 4.212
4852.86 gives 4.284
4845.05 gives 4.35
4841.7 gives 4.543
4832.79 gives 4.942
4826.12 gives 4.613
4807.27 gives 5.249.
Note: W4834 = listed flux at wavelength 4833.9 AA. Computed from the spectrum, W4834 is 5.065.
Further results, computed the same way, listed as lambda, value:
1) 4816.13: 4.632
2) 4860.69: 3.901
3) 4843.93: 4.763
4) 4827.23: 4.569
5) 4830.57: 4.306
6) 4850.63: 4.825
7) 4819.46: 5.026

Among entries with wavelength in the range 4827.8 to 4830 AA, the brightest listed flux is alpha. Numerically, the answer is 4.62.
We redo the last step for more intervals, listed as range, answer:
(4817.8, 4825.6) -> 5.645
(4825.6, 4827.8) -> 4.613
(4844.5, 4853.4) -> 4.962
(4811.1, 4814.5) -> 4.788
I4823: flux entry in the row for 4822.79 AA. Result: 5.291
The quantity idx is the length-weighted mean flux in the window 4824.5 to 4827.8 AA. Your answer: 4.64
